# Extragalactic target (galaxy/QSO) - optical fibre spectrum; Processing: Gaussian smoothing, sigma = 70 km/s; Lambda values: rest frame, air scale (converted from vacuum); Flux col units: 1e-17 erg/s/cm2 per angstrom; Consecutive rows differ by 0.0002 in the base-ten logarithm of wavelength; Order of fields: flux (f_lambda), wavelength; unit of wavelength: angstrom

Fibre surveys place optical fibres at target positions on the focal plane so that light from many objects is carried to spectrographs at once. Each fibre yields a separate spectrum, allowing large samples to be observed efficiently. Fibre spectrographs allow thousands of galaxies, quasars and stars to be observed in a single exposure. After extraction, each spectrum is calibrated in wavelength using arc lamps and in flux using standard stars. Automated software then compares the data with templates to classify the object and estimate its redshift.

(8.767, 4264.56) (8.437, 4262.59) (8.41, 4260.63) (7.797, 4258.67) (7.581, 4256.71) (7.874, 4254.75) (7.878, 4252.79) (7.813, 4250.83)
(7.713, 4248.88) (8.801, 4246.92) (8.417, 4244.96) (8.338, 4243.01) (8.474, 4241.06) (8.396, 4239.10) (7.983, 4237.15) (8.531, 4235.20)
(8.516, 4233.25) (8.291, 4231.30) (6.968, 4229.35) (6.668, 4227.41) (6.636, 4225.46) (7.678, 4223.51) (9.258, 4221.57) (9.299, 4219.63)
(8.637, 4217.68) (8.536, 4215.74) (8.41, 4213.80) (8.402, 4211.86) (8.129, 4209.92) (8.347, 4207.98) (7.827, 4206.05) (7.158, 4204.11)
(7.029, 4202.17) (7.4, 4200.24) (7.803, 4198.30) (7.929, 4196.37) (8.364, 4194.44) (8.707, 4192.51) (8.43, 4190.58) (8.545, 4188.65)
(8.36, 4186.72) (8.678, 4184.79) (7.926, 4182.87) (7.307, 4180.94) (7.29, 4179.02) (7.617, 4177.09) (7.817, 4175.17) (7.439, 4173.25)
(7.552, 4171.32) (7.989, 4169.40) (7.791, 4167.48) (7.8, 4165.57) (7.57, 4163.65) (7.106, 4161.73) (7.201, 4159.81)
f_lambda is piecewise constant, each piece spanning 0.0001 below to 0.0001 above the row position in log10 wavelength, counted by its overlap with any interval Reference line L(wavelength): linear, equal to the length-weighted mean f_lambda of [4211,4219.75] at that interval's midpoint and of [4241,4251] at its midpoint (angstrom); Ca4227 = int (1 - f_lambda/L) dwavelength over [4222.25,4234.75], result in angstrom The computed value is 1.3 angstrom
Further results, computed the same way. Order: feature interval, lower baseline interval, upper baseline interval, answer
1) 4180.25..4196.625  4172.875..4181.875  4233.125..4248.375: -1.3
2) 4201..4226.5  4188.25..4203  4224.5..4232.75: -1.8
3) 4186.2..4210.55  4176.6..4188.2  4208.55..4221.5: 0.7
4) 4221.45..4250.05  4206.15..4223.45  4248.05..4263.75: 0.8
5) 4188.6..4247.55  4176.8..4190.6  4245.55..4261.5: -0.9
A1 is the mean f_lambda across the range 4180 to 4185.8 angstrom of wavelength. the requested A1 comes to 7.98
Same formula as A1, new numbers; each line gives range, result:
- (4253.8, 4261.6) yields 7.92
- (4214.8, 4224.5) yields 8.68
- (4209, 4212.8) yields 8.26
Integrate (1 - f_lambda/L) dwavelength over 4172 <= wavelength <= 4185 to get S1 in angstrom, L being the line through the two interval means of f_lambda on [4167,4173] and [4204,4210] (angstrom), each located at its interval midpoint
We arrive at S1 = 0.18 angstrom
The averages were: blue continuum 7.73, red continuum 7.93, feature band 7.67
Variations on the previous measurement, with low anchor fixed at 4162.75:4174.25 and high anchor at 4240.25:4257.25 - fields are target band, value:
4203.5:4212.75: -0.12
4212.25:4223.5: -1.07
